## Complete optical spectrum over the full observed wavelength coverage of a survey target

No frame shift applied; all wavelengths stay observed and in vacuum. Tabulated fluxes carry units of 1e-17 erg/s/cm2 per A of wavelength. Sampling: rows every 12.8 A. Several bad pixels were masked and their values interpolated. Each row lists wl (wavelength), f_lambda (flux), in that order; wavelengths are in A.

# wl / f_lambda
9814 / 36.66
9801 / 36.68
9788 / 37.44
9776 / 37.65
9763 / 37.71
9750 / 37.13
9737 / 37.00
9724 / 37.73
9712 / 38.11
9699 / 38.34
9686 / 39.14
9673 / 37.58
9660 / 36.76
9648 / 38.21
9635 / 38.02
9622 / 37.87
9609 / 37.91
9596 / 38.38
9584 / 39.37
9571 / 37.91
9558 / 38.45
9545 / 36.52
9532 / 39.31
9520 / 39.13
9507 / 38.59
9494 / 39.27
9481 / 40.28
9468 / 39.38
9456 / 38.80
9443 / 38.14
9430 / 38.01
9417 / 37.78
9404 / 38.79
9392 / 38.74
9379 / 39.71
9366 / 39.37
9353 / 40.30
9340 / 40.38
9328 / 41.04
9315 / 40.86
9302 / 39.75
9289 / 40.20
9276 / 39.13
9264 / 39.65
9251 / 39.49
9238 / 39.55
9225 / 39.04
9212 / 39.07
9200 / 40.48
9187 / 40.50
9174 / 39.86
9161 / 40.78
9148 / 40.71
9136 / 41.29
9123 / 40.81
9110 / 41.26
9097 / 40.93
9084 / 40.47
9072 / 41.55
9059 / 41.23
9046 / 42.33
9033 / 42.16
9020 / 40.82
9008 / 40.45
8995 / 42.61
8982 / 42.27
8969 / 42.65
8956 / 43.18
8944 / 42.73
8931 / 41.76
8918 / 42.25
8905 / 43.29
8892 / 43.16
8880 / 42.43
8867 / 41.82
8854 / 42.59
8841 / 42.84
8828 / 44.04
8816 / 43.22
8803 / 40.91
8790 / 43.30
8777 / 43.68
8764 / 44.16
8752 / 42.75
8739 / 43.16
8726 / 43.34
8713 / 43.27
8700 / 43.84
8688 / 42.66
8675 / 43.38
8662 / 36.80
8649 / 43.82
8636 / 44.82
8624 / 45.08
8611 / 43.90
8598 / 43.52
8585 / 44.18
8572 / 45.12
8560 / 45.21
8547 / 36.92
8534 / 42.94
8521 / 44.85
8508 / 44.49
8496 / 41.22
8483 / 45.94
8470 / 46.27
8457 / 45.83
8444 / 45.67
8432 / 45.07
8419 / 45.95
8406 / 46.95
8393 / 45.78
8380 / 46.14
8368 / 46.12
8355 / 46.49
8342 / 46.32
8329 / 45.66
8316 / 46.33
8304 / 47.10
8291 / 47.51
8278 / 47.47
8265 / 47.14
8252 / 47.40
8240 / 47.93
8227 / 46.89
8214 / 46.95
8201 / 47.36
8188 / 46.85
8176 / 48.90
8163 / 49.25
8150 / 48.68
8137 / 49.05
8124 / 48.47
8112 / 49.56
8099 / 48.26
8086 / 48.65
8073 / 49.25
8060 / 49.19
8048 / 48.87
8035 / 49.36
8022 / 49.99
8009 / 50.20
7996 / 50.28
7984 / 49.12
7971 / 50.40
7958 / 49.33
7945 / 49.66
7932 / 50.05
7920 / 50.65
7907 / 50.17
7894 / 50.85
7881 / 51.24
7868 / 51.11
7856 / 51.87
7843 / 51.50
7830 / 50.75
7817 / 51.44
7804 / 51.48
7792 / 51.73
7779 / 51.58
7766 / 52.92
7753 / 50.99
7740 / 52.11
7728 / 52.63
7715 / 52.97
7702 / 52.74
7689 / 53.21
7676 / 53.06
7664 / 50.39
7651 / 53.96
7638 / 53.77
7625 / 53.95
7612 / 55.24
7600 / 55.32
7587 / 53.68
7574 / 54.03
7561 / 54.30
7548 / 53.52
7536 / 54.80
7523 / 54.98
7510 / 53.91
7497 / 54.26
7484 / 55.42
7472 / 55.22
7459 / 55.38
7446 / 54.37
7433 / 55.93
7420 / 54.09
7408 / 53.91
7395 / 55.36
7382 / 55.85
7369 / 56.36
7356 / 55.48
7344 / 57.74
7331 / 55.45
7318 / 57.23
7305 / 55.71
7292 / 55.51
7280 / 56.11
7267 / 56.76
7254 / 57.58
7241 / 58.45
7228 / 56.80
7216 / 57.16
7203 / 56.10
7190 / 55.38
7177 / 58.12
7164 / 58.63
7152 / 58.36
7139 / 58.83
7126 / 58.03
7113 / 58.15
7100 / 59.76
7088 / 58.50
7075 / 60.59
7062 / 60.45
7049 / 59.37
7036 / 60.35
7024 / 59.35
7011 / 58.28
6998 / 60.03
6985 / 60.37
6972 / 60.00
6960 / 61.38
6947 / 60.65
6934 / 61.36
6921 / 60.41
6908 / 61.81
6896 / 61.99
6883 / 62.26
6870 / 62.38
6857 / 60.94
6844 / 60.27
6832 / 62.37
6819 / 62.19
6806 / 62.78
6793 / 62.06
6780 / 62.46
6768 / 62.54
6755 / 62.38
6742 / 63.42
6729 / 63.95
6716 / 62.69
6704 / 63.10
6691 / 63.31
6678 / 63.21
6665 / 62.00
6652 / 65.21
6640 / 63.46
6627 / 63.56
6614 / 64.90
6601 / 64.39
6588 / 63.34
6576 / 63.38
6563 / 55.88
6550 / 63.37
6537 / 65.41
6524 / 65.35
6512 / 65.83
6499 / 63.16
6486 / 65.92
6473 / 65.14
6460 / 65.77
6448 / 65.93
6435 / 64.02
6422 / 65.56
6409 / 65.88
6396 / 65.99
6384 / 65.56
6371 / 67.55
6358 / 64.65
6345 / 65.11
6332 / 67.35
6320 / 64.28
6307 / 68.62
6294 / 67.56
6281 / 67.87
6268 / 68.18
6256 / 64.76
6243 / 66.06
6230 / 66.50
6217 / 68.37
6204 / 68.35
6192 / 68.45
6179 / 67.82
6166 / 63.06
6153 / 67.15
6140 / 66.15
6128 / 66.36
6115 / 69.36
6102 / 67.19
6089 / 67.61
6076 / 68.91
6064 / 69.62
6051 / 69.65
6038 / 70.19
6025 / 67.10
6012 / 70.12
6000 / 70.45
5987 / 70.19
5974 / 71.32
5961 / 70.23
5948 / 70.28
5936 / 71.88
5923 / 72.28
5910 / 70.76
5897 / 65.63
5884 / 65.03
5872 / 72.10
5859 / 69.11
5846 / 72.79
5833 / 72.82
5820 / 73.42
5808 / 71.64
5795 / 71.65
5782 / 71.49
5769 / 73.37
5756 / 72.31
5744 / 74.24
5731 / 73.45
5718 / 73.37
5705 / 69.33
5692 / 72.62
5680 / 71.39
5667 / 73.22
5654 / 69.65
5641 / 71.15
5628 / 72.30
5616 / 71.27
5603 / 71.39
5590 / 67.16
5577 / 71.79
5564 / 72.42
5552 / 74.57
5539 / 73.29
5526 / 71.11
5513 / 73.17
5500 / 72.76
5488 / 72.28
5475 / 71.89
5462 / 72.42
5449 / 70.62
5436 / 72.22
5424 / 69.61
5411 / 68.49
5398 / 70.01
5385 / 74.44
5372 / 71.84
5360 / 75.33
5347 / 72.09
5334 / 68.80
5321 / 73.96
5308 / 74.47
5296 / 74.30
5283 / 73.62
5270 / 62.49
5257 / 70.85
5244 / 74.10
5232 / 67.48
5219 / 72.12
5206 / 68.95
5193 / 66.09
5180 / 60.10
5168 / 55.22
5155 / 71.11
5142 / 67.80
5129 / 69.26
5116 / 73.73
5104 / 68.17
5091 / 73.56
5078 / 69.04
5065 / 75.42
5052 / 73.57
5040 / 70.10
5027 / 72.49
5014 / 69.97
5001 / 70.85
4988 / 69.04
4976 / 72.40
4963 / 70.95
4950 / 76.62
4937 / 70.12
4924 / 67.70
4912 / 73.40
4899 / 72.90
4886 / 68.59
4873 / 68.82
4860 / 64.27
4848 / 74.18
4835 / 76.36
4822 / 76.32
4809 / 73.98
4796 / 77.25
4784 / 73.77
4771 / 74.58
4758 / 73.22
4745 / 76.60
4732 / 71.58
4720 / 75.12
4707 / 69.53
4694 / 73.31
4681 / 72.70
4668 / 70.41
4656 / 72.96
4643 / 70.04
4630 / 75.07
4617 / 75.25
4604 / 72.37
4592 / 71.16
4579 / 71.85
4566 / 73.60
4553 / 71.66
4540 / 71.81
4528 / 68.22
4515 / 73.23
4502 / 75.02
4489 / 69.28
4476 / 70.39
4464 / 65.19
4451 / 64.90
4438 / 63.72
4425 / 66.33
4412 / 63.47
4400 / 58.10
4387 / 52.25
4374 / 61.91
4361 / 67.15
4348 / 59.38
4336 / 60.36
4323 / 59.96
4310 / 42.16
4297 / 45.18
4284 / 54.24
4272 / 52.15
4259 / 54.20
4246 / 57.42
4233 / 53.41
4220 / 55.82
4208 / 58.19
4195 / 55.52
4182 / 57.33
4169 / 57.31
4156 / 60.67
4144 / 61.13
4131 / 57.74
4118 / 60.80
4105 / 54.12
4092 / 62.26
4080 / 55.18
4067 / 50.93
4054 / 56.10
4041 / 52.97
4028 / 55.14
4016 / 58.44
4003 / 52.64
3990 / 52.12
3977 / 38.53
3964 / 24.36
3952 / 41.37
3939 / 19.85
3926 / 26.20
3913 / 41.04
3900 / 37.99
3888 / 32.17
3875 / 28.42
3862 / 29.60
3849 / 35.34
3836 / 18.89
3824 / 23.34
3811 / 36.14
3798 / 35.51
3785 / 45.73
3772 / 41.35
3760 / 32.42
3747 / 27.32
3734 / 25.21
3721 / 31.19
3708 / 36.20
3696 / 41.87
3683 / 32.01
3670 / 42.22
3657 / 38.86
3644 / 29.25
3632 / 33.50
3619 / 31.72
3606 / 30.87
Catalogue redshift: 0.000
